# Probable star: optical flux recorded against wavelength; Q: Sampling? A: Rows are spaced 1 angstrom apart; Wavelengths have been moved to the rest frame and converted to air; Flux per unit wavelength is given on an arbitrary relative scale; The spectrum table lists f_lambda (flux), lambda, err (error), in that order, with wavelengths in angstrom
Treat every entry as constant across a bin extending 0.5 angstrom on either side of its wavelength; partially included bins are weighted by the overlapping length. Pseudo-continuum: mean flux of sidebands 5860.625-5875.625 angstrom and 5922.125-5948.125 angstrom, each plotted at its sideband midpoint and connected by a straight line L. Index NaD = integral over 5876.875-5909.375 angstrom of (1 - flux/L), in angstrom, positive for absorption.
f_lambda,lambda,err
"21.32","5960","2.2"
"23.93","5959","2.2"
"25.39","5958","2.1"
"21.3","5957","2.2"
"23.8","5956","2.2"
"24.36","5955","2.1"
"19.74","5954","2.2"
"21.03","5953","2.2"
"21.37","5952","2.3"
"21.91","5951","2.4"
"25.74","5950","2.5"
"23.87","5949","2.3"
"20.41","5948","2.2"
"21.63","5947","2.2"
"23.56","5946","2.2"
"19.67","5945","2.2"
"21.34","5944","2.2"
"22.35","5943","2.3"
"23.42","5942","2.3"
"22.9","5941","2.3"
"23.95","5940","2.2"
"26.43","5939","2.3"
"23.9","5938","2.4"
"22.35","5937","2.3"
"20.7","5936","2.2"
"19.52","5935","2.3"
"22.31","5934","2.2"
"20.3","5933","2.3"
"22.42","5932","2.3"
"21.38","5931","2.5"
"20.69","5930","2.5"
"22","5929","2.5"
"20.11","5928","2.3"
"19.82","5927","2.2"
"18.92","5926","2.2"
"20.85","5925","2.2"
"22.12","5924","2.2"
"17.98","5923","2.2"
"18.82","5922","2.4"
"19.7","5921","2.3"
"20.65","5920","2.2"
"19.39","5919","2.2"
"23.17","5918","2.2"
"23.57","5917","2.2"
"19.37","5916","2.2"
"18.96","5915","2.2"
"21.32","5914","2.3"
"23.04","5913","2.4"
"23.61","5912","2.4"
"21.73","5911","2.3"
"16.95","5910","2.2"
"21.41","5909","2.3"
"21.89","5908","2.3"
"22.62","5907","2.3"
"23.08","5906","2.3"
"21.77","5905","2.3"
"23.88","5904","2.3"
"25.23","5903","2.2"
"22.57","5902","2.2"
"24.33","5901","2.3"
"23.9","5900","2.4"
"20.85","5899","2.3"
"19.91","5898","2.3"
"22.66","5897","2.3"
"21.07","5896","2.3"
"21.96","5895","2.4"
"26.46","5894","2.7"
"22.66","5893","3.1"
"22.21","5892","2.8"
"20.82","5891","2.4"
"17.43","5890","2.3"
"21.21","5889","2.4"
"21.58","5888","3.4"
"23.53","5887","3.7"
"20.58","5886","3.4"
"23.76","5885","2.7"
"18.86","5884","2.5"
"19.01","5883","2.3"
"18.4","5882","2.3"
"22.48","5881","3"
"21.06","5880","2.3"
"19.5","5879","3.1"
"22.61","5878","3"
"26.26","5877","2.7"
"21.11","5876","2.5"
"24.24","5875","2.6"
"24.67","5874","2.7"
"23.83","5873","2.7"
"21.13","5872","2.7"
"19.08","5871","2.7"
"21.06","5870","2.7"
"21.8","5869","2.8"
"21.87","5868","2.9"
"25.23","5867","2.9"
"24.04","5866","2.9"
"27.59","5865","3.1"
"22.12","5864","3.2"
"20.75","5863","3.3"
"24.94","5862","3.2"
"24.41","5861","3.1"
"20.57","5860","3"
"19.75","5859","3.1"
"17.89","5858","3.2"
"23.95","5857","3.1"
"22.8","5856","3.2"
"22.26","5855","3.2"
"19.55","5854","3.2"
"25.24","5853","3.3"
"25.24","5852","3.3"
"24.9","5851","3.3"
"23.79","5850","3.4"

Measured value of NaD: 0.8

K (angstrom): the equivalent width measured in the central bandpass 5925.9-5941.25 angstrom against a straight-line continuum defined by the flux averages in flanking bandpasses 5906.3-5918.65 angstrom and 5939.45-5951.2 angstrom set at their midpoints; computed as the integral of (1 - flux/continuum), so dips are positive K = 0.29 angstrom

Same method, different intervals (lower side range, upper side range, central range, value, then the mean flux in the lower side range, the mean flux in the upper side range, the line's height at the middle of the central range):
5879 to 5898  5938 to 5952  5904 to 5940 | 1.5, 21.3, 22.8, 22.2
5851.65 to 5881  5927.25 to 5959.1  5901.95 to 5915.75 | 0.3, 22.6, 22.3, 22.4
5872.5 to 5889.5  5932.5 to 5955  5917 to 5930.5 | 1.0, 21.9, 22.2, 22.1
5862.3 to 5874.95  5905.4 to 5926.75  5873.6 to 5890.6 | 0.6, 22.9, 20.9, 22.3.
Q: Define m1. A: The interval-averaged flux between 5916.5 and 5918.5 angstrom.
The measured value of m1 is 23.4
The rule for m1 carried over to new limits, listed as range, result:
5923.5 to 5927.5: 20.4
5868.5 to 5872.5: 20.8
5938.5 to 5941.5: 24.4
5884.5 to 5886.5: 22.2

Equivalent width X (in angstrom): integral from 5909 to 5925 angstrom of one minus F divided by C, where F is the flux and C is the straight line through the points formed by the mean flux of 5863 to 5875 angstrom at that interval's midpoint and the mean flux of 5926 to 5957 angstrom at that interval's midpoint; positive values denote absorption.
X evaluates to 1.2 angstrom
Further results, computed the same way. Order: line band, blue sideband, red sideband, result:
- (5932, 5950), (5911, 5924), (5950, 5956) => -0.5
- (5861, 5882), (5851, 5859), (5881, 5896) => -0.8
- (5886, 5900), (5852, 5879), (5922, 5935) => 0.0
